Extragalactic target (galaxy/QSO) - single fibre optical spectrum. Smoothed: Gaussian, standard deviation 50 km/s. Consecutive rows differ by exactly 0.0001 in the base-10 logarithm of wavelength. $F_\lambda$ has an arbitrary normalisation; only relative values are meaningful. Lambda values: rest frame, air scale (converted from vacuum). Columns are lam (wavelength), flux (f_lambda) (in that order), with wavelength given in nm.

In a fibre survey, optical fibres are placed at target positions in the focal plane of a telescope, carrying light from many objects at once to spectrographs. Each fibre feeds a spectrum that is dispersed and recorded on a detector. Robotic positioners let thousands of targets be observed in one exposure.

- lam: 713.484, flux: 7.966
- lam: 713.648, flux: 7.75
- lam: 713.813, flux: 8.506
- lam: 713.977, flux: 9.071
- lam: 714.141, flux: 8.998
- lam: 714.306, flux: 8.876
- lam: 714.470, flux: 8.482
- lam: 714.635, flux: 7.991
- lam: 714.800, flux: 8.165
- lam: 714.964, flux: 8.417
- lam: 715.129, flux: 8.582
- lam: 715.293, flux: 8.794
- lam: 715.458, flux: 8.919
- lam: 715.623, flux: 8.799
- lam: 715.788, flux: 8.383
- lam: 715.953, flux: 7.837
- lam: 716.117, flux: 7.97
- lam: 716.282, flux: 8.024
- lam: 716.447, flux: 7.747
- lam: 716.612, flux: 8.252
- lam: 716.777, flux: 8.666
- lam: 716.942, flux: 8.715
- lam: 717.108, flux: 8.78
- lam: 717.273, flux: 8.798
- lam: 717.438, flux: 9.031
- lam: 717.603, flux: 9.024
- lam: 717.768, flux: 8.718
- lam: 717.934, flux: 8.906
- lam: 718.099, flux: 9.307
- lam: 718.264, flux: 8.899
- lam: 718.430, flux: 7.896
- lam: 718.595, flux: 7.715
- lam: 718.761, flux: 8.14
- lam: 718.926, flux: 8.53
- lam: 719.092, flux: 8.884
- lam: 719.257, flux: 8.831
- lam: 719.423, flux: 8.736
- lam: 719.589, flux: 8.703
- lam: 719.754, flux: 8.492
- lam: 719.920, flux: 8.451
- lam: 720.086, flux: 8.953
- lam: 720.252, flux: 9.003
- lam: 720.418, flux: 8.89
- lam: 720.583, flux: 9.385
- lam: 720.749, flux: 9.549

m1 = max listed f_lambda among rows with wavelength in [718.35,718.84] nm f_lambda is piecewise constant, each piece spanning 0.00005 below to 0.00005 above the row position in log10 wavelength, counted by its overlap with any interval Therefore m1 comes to 8.14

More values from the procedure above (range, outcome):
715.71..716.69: 8.383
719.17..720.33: 9.003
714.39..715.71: 8.919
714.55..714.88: 8.165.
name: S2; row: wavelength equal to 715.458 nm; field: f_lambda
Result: 8.919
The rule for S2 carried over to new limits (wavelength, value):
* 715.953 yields 7.837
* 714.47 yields 8.482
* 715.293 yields 8.794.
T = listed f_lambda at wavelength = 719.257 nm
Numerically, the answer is 8.831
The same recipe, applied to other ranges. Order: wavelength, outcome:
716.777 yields 8.666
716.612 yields 8.252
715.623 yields 8.799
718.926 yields 8.53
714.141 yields 8.998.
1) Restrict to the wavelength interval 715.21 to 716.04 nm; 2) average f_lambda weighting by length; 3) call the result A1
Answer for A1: 8.55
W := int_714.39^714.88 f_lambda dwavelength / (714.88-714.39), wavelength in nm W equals 8.2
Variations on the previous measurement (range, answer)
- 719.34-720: 8.6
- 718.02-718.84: 8.39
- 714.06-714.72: 8.57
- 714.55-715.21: 8.28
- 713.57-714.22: 8.59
